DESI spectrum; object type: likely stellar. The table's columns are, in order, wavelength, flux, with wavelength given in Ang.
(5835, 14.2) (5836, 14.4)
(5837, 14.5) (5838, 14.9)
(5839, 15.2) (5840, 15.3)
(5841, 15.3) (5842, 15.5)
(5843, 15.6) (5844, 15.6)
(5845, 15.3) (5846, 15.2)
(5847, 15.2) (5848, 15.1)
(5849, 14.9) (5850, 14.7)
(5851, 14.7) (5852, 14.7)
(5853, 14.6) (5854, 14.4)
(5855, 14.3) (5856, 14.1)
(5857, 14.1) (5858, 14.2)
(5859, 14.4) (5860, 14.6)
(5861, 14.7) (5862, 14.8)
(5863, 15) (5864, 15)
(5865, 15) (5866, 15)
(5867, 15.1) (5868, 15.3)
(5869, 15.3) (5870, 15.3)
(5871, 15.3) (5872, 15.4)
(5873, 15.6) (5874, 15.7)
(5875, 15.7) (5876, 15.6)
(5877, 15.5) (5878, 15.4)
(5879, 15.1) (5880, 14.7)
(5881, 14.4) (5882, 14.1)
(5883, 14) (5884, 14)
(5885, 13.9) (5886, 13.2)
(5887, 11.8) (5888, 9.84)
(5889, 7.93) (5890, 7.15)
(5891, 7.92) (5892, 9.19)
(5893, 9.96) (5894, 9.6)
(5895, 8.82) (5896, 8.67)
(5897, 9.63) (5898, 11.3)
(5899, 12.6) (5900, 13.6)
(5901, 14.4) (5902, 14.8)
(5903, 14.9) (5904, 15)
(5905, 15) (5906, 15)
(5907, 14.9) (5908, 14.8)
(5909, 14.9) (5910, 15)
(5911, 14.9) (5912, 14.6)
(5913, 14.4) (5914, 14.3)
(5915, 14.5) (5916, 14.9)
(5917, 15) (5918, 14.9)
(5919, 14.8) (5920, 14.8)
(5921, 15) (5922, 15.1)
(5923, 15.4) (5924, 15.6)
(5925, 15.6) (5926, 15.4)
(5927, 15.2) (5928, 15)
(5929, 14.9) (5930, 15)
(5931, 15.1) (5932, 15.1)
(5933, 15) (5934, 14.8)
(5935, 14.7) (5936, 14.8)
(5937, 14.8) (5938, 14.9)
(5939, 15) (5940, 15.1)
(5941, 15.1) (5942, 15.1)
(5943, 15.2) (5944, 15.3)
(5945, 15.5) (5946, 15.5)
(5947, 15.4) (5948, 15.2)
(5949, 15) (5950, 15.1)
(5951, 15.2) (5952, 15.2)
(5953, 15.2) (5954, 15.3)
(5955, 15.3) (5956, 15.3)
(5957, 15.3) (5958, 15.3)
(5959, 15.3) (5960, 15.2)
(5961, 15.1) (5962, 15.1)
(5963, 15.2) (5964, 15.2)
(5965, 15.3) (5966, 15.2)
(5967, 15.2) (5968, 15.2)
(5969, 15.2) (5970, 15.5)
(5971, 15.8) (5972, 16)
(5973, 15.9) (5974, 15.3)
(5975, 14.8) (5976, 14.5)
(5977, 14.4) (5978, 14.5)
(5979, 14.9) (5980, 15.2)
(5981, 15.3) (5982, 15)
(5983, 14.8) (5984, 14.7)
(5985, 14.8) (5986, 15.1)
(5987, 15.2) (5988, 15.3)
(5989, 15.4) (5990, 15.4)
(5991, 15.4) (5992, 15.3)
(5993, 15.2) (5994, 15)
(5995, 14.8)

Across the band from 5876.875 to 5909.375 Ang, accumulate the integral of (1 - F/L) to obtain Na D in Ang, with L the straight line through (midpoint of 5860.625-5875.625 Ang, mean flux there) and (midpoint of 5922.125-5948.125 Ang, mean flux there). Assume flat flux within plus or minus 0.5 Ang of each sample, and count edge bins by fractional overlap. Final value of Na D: 5.6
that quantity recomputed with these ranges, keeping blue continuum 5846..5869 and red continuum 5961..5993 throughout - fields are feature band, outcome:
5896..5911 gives 1.1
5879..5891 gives 2.1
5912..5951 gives -0.1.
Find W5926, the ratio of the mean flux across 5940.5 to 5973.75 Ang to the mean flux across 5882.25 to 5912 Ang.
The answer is 1.24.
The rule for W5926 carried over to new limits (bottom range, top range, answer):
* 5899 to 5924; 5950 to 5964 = 1.03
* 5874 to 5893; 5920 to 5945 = 1.18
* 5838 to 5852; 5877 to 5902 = 0.78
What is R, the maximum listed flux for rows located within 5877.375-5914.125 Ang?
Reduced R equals 15.4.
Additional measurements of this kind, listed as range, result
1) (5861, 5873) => 15.6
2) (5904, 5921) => 15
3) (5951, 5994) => 16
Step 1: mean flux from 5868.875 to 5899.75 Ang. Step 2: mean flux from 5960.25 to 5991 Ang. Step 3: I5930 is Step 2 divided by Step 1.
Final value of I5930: 1.20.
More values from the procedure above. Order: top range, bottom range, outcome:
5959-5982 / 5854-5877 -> 1.01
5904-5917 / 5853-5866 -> 1.01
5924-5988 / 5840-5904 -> 1.10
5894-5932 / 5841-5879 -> 0.95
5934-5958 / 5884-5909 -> 1.27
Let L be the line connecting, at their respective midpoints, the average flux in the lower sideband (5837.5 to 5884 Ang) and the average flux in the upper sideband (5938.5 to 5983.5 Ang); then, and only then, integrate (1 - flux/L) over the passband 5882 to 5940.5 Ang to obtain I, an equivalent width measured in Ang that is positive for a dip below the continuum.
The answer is 5.6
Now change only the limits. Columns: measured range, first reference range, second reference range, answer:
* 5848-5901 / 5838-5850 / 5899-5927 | 5.6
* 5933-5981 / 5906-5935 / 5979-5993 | -0.3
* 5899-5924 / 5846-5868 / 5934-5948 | 0.3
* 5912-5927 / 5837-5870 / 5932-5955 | 0.1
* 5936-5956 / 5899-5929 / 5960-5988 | -0.2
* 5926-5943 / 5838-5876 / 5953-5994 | 0.1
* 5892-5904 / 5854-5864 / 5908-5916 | 2.4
